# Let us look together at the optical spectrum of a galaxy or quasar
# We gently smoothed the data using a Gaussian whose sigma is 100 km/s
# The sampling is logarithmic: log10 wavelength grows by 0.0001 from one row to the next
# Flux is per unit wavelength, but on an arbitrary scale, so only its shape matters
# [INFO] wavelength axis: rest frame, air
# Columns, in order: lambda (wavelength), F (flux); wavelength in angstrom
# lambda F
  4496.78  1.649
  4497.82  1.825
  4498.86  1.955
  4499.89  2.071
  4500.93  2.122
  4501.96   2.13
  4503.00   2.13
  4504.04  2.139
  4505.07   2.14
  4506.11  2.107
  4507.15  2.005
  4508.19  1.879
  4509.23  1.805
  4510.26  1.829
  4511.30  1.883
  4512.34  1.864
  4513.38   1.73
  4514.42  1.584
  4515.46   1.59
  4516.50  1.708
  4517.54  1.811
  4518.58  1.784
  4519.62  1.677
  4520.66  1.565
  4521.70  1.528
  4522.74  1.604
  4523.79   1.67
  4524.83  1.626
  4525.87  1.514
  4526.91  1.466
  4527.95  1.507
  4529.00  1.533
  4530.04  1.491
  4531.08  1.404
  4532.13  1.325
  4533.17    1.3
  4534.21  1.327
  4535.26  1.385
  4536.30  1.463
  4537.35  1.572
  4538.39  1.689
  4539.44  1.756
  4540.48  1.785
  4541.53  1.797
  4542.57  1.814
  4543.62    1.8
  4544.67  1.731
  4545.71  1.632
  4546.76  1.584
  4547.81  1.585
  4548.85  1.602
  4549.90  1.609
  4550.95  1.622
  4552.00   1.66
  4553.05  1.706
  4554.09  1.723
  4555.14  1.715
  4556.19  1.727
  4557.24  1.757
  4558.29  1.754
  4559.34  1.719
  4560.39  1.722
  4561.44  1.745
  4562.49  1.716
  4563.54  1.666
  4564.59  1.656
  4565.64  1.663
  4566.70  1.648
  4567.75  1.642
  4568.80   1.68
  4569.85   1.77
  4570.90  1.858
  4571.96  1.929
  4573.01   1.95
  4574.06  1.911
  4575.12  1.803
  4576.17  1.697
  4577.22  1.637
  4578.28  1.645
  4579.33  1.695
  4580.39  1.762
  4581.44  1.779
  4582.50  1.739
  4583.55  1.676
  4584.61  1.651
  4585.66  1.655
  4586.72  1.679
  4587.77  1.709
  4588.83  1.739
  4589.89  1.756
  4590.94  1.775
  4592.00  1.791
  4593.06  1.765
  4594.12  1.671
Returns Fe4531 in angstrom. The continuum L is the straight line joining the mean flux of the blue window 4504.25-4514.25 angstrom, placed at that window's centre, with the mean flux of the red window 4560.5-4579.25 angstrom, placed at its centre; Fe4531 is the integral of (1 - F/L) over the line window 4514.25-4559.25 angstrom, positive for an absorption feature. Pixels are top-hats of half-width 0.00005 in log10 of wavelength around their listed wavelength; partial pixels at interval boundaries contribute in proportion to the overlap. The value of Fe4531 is 5.3 angstrom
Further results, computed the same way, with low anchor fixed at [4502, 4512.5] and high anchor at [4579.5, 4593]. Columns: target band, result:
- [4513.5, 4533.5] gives 3.80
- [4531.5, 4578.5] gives 3.85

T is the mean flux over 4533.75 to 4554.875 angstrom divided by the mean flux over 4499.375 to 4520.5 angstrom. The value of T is 0.87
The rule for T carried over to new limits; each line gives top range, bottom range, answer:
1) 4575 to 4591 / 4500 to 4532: 0.97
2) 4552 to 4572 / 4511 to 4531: 1.05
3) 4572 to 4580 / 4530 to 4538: 1.26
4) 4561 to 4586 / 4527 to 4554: 1.09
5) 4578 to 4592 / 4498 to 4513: 0.86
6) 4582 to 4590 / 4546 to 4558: 1.02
